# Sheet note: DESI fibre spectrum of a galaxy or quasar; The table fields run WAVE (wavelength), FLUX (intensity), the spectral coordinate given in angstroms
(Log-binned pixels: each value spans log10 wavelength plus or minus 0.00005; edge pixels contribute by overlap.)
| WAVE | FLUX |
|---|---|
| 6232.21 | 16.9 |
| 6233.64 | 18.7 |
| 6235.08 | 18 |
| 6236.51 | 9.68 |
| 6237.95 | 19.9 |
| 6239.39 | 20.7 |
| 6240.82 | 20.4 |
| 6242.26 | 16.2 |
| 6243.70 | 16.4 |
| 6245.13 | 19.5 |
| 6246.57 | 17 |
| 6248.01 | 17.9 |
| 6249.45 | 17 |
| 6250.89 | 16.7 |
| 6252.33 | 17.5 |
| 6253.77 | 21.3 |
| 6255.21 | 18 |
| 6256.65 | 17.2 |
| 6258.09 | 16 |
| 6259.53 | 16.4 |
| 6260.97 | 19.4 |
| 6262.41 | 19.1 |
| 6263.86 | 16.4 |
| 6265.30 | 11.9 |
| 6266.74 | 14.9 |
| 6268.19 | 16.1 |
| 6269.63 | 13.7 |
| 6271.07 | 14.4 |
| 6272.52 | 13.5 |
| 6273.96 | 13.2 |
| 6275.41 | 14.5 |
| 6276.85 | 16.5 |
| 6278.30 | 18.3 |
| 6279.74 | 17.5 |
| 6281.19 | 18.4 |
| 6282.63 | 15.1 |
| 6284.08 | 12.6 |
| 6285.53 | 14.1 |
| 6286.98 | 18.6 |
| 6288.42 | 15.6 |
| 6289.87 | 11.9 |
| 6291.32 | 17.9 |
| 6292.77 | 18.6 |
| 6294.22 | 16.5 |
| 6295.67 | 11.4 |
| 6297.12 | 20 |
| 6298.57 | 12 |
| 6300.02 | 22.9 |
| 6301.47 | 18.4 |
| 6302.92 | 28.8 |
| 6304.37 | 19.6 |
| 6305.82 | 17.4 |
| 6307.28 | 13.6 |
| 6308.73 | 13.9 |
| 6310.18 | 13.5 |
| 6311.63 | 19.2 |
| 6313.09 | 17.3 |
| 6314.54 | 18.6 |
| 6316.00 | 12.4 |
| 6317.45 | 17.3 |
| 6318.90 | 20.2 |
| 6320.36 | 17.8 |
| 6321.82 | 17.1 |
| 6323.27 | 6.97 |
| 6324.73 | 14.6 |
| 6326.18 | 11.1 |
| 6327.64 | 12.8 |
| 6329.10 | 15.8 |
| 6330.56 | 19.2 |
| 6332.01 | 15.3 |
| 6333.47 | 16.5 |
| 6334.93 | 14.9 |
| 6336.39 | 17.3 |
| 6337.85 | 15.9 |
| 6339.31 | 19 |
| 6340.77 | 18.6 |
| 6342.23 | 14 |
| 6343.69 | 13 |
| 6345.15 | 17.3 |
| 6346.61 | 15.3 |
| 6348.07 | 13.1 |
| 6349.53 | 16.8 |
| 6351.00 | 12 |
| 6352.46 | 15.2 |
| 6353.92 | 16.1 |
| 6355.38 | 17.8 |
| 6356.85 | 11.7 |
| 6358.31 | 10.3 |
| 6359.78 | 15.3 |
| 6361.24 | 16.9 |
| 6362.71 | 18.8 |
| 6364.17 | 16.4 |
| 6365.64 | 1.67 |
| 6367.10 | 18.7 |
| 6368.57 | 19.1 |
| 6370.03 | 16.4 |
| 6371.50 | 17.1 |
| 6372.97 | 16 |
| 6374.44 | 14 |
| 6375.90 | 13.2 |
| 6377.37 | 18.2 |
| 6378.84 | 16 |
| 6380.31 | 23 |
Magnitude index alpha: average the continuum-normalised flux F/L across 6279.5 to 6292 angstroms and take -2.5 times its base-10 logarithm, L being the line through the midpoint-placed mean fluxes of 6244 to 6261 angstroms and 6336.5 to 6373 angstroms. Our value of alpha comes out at 0.085 mag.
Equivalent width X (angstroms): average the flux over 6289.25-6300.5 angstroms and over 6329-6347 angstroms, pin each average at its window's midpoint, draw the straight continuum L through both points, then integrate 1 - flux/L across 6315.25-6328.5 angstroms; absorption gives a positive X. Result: 1.5 angstroms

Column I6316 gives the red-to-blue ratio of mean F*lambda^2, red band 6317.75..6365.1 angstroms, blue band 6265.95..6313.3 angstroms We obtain 0.96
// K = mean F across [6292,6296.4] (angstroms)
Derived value 15.5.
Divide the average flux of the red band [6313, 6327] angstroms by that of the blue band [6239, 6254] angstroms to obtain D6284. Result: 0.84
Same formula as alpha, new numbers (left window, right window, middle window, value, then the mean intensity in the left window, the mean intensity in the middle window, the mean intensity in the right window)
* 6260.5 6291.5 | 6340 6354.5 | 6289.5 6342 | -0.08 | 15.5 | 16.5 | 15.1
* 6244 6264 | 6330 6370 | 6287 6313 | -0.03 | 17.8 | 17.2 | 15.4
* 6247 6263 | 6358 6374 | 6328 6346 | -0.03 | 17.8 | 16.3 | 15.3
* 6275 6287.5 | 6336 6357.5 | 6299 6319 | -0.13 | 16.2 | 17.9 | 15.5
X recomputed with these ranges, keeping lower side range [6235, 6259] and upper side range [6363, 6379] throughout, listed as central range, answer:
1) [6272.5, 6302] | 1.2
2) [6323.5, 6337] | 0.9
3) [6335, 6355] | 0.1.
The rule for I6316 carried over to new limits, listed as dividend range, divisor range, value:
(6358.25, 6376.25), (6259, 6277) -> 1.02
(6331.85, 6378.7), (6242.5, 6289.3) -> 0.97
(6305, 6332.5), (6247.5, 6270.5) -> 0.94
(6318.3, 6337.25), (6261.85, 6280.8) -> 1.01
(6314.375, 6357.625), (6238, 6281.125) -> 0.94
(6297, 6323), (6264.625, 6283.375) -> 1.16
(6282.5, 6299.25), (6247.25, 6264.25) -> 0.88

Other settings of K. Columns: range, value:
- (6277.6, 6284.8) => 16.4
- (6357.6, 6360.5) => 12.8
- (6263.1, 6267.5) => 14.4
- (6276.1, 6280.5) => 17.4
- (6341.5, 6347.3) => 14.9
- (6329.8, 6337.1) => 16.6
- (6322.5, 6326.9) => 11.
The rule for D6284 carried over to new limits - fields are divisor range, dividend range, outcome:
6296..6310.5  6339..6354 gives 0.86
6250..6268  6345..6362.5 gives 0.87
